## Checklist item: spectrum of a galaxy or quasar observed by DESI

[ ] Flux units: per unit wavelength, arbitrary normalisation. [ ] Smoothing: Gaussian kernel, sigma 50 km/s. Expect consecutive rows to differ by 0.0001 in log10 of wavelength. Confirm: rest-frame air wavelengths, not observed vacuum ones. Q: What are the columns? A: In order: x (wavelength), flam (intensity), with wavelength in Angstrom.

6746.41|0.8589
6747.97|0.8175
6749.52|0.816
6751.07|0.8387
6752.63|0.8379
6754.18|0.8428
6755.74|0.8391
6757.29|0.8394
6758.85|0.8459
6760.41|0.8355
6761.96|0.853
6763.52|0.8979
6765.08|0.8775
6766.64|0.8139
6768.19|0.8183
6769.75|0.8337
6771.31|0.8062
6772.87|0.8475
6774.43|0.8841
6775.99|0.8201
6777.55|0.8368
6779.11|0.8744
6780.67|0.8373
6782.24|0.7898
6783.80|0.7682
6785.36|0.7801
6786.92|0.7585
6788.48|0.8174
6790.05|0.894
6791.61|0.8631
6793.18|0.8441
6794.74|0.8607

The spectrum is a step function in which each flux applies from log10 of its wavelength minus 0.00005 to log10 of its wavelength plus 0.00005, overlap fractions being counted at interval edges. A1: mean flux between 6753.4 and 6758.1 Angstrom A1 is 0.841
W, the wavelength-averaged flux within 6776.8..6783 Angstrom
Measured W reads 0.834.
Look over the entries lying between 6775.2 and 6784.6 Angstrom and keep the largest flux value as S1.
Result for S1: 0.8744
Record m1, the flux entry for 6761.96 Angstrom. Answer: 0.853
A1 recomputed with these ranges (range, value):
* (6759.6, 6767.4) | 0.855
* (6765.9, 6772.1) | 0.819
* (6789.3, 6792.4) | 0.878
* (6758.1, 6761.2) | 0.842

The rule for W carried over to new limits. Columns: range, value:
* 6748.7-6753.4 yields 0.831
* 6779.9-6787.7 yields 0.787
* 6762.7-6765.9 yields 0.884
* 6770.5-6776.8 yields 0.839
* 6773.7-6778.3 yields 0.847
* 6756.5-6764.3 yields 0.854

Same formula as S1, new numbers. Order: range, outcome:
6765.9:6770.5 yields 0.8337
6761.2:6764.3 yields 0.8979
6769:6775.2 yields 0.8841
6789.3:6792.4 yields 0.894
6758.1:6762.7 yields 0.853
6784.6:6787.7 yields 0.7801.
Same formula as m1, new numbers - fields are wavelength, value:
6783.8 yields 0.7682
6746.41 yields 0.8589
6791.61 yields 0.8631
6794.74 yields 0.8607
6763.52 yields 0.8979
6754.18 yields 0.8428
